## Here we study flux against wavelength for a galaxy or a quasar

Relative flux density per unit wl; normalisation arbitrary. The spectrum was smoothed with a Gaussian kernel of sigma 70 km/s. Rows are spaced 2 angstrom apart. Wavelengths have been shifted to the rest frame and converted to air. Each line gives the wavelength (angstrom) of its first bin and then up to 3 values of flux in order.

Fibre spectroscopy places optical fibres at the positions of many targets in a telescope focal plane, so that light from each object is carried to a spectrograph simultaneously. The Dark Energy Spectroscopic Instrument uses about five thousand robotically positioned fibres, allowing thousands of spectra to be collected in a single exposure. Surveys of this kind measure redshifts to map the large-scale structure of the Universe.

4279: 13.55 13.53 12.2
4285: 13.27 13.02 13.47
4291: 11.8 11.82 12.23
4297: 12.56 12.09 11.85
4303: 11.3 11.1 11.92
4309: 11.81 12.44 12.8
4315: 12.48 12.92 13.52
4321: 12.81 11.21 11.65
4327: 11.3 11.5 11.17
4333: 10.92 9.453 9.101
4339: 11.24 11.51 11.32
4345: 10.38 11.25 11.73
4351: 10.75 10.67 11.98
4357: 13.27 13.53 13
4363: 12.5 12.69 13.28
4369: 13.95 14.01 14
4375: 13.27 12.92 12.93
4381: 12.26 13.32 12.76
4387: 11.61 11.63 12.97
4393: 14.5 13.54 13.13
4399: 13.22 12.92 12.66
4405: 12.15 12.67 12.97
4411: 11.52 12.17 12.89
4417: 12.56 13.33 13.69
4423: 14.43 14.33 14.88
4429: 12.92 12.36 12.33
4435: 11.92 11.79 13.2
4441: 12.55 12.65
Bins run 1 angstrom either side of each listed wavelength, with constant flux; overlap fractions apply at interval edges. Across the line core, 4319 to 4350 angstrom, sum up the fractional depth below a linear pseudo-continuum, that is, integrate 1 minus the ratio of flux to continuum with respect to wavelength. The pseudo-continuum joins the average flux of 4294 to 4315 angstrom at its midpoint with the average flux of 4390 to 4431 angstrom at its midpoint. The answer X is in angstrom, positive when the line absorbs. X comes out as 2.9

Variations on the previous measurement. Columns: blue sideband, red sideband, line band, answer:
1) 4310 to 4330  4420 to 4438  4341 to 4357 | 1.53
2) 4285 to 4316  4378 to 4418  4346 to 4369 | 0.36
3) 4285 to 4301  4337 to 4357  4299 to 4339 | 0.70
